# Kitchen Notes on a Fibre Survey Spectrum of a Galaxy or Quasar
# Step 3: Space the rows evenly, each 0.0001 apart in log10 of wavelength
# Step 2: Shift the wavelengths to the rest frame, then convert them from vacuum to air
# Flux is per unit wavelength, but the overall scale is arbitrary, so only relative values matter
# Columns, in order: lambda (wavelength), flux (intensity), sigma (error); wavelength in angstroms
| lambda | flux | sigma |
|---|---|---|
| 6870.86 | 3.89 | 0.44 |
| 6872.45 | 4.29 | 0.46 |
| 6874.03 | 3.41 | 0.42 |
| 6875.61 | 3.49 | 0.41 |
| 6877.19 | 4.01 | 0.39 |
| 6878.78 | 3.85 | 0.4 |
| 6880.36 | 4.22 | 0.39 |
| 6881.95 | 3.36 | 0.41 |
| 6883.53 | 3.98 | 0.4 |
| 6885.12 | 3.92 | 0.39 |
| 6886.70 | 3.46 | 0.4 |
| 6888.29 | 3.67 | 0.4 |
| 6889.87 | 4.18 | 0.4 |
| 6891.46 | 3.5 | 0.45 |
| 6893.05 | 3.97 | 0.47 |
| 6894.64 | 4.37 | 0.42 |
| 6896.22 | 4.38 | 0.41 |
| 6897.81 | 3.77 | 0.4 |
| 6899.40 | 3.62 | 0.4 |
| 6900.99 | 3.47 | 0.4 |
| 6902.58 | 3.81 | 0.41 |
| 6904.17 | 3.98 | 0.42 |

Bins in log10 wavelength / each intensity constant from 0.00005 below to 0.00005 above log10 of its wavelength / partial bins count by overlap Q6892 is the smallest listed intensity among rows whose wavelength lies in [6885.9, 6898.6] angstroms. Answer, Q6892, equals 3.46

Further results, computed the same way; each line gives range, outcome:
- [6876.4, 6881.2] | 3.85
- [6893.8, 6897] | 4.37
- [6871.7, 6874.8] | 3.41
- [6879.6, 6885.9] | 3.36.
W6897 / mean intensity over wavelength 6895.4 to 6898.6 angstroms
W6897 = 4.09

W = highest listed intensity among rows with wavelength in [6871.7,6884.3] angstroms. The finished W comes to 4.29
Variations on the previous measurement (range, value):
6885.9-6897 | 4.38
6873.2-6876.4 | 3.49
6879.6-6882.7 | 4.22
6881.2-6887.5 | 3.98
